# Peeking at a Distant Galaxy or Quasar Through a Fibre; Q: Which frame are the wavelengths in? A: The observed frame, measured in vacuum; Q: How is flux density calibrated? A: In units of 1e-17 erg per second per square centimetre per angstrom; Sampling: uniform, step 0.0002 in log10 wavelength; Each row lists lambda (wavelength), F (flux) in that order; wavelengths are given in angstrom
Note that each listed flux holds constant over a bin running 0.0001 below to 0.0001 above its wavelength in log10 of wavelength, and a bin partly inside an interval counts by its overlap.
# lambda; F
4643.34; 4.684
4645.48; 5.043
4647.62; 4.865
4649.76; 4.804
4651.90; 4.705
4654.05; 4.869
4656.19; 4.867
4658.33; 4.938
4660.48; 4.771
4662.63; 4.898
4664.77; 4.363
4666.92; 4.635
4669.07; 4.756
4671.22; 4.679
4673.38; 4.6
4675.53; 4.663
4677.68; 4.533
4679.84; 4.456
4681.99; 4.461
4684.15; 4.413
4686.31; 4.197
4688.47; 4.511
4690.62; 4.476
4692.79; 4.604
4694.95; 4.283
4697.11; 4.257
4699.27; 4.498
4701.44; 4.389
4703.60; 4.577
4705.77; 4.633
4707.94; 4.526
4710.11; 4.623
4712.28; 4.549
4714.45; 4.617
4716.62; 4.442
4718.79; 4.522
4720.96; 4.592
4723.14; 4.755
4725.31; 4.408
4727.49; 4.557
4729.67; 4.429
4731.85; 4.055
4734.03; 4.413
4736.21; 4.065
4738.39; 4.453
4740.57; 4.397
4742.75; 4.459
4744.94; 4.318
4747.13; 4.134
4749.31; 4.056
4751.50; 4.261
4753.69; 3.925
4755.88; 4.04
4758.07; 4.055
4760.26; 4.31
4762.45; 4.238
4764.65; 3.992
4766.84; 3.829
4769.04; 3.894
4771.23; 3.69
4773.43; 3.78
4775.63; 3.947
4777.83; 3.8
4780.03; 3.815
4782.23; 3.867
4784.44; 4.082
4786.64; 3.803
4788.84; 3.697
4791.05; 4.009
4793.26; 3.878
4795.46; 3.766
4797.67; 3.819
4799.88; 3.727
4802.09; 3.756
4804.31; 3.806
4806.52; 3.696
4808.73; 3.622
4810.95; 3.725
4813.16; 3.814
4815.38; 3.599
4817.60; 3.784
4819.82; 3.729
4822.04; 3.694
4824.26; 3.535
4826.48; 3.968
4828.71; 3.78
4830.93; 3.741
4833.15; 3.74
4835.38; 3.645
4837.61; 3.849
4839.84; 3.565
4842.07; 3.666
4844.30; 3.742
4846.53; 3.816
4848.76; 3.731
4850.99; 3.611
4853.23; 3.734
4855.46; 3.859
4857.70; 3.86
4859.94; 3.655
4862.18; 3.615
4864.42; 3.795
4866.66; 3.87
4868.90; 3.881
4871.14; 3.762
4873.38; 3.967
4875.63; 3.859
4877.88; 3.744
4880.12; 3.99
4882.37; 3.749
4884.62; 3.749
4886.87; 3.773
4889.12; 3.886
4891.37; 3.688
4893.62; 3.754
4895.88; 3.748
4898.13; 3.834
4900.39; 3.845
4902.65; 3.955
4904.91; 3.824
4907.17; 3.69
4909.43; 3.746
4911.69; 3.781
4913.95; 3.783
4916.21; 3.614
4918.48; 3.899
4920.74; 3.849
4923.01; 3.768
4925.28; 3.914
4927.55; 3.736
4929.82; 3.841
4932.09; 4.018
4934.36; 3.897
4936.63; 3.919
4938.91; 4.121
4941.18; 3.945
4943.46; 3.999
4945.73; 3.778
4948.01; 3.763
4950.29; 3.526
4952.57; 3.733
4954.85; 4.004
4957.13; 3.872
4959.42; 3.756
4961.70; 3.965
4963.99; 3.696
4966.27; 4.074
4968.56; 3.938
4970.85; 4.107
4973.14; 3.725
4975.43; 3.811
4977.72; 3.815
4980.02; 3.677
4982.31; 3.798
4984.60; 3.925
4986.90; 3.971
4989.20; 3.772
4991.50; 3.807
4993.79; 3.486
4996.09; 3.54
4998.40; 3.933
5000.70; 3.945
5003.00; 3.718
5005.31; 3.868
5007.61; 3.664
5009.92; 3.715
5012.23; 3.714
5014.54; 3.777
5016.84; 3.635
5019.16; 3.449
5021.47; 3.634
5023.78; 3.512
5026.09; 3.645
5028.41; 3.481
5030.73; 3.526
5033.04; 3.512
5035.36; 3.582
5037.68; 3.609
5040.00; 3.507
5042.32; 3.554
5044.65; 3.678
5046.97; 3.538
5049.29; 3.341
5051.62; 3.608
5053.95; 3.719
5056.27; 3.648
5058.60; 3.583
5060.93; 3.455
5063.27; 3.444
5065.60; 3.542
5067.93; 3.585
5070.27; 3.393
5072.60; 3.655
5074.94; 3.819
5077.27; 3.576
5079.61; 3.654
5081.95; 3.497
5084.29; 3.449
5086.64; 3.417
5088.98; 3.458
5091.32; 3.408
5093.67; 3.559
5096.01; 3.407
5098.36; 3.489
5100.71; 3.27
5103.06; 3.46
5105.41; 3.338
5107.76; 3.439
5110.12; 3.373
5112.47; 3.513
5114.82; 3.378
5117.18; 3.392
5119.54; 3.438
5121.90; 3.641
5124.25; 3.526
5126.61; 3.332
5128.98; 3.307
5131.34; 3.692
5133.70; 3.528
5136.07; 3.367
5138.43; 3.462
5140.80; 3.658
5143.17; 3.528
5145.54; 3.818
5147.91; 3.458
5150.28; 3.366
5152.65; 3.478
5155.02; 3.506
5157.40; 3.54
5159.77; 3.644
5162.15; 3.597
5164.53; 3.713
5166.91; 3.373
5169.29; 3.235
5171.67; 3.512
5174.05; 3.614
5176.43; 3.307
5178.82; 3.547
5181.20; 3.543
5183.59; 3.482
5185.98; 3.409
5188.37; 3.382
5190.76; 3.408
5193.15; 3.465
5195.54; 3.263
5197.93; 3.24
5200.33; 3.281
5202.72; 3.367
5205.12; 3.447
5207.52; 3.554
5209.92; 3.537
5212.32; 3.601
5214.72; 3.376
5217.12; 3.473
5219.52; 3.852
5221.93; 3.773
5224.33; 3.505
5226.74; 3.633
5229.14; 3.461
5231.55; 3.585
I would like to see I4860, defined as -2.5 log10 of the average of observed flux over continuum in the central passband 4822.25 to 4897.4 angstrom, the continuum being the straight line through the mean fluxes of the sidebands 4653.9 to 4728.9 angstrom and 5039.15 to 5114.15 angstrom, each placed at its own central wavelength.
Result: 0.093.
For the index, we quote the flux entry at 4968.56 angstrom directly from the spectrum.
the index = 3.938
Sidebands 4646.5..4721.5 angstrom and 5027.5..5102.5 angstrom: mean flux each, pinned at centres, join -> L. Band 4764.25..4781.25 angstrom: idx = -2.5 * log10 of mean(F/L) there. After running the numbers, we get 0.13 mag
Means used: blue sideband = 4.59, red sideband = 3.53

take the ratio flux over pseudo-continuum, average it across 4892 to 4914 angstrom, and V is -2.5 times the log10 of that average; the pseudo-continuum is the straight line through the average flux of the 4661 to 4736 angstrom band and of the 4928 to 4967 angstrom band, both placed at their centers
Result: 0.05 mag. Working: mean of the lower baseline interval 4.51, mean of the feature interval 3.79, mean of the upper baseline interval 3.87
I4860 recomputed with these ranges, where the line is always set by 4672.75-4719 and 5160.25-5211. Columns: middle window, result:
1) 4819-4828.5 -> 0.13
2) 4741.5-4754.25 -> 0.04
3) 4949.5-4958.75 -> 0.04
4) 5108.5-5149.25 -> 0.02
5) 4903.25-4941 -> 0.05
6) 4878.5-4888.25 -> 0.08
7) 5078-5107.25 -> 0.06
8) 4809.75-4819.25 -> 0.14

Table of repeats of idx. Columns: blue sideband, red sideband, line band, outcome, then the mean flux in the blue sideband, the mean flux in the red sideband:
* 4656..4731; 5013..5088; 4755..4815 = 0.12 mag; 4.55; 3.56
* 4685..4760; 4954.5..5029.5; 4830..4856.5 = 0.11 mag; 4.38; 3.77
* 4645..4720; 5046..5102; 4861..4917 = 0.06 mag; 4.6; 3.52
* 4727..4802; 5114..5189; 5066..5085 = 0.01 mag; 4.04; 3.49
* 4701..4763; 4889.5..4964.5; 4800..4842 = 0.11 mag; 4.37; 3.83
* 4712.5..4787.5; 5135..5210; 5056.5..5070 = 0.04 mag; 4.18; 3.47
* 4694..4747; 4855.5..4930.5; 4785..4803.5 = 0.10 mag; 4.45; 3.8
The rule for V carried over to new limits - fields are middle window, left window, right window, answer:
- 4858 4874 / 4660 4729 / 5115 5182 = 0.10 mag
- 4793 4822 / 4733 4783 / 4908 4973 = 0.08 mag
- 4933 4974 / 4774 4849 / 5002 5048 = -0.06 mag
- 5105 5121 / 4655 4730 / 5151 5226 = 0.07 mag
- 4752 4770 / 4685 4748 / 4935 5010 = 0.08 mag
